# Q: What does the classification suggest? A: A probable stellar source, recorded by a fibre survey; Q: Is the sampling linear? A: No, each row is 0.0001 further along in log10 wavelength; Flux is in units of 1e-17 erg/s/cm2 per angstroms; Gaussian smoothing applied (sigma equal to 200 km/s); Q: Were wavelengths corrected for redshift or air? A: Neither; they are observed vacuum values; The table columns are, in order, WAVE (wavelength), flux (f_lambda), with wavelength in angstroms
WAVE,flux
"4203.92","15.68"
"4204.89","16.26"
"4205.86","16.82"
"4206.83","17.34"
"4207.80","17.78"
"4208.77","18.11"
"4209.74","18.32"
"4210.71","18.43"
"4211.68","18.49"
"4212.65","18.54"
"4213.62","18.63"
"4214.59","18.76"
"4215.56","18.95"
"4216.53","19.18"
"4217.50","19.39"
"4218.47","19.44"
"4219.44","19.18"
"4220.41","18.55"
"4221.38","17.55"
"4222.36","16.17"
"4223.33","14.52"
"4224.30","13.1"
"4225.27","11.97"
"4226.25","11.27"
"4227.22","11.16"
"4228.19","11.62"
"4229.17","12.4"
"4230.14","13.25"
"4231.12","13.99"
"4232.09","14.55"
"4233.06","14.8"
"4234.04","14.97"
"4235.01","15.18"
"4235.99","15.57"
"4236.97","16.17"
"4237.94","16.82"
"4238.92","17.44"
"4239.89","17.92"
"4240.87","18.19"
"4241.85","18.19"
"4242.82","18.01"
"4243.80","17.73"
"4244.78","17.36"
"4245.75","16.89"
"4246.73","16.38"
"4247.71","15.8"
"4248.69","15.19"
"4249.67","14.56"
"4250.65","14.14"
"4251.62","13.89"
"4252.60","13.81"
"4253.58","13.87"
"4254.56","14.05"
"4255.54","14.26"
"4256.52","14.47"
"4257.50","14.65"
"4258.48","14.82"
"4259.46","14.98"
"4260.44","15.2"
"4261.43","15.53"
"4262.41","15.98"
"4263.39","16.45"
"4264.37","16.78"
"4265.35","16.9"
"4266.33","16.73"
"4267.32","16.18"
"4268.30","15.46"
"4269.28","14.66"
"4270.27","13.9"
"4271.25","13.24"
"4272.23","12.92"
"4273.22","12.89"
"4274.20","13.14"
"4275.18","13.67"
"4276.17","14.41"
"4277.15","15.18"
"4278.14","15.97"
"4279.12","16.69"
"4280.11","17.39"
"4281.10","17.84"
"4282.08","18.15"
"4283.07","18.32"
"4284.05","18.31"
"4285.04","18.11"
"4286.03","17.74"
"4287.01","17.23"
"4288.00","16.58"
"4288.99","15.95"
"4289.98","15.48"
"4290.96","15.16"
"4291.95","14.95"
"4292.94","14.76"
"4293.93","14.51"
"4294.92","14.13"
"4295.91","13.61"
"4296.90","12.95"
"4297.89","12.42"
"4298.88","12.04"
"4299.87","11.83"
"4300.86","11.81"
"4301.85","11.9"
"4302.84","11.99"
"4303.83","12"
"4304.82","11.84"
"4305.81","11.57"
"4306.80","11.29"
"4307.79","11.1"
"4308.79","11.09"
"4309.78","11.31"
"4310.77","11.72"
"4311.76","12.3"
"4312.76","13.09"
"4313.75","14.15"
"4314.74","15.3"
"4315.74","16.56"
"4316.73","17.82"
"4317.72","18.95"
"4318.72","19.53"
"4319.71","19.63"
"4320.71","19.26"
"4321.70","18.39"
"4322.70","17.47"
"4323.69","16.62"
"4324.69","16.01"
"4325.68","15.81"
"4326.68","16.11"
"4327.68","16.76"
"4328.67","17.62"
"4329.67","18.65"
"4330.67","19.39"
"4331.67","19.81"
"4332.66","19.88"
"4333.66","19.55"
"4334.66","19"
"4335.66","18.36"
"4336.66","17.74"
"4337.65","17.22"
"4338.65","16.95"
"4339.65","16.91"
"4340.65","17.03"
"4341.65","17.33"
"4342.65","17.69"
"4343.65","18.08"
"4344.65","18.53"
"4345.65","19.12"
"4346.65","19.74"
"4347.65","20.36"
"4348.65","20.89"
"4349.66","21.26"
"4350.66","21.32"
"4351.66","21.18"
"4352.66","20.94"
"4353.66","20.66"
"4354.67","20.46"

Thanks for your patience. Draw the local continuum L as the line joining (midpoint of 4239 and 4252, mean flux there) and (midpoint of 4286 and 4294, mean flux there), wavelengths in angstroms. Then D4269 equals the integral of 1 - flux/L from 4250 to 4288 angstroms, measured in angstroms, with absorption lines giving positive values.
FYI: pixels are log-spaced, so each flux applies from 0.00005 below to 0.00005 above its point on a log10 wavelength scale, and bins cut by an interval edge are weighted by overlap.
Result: 1.5 angstroms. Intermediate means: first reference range 16.5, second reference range 15.8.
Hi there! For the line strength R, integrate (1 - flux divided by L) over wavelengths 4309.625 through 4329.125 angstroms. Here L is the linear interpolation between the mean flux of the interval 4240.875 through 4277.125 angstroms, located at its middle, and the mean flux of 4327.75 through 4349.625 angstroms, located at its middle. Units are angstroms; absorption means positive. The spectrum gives 1.6 angstroms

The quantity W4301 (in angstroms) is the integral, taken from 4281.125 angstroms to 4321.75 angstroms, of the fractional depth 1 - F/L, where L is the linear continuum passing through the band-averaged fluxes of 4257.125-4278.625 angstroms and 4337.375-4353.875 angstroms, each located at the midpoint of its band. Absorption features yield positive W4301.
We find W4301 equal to 4.8 angstroms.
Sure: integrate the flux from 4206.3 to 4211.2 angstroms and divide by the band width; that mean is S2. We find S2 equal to 18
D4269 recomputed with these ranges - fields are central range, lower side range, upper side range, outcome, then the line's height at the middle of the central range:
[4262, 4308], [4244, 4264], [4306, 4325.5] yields 1.5 angstroms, 15.2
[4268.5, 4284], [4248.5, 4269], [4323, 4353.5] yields 0.6 angstroms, 15.9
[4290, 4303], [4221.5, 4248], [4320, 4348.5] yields 2.8 angstroms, 17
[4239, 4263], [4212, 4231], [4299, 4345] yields 0.4 angstroms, 15.9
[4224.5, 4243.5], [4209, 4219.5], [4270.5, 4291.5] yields 3.2 angstroms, 18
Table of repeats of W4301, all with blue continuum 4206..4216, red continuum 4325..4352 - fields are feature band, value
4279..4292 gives 0.97 angstroms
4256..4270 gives 2.13 angstroms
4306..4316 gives 3.16 angstroms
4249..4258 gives 2.04 angstroms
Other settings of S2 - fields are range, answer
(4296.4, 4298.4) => 12.7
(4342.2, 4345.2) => 18.1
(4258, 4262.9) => 15.3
